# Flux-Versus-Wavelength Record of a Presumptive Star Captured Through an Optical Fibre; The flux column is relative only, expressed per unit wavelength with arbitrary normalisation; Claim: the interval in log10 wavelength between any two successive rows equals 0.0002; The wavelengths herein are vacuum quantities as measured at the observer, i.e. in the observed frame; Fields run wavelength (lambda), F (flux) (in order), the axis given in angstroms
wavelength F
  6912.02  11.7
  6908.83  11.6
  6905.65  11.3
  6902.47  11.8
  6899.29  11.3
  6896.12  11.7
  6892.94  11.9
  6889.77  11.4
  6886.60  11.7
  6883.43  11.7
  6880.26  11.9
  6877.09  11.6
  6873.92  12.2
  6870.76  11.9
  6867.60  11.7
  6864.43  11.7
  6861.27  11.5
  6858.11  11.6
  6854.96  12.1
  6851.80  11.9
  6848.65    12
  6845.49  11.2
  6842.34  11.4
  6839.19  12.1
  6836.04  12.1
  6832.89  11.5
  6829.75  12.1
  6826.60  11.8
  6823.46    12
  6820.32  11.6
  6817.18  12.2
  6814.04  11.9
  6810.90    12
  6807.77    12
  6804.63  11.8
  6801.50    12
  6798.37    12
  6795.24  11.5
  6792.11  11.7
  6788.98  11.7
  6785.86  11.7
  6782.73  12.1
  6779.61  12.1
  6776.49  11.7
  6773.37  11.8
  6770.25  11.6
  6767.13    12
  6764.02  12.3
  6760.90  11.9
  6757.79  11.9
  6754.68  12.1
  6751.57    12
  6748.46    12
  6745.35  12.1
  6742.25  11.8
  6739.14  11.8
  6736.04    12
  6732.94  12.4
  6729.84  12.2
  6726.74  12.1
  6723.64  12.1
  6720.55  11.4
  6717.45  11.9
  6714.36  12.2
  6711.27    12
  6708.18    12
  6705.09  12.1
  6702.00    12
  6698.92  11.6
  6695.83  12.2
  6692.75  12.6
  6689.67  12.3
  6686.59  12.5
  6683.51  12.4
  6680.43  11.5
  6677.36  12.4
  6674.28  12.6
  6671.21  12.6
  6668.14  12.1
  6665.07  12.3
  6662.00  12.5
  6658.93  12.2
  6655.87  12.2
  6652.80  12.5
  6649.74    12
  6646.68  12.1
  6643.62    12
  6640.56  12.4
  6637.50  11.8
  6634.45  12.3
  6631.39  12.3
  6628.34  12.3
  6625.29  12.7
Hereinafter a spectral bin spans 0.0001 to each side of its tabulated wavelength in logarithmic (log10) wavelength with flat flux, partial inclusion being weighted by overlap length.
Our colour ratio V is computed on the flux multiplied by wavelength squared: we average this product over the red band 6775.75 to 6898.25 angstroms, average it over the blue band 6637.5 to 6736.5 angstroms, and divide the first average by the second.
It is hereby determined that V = 1.02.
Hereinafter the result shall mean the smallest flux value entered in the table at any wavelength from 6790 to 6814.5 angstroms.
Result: 11.5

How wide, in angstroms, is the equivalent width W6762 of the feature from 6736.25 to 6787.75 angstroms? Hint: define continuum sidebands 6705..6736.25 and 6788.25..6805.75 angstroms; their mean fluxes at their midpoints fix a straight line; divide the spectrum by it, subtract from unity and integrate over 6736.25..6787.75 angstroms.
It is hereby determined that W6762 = -0.1 angstroms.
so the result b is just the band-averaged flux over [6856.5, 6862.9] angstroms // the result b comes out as 11.6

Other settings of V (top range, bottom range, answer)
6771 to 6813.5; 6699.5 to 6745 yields 1.01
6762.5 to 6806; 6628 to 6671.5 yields 1.01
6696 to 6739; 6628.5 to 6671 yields 1.00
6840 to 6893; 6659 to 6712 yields 1.01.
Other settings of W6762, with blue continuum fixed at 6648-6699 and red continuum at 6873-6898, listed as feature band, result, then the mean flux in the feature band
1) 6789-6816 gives 0.2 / 11.9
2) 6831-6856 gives 0.1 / 11.8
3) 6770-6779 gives 0.2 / 11.8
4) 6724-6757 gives 0.2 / 12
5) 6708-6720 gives 0.2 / 12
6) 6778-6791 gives 0.1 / 11.9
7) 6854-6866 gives 0.1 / 11.7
